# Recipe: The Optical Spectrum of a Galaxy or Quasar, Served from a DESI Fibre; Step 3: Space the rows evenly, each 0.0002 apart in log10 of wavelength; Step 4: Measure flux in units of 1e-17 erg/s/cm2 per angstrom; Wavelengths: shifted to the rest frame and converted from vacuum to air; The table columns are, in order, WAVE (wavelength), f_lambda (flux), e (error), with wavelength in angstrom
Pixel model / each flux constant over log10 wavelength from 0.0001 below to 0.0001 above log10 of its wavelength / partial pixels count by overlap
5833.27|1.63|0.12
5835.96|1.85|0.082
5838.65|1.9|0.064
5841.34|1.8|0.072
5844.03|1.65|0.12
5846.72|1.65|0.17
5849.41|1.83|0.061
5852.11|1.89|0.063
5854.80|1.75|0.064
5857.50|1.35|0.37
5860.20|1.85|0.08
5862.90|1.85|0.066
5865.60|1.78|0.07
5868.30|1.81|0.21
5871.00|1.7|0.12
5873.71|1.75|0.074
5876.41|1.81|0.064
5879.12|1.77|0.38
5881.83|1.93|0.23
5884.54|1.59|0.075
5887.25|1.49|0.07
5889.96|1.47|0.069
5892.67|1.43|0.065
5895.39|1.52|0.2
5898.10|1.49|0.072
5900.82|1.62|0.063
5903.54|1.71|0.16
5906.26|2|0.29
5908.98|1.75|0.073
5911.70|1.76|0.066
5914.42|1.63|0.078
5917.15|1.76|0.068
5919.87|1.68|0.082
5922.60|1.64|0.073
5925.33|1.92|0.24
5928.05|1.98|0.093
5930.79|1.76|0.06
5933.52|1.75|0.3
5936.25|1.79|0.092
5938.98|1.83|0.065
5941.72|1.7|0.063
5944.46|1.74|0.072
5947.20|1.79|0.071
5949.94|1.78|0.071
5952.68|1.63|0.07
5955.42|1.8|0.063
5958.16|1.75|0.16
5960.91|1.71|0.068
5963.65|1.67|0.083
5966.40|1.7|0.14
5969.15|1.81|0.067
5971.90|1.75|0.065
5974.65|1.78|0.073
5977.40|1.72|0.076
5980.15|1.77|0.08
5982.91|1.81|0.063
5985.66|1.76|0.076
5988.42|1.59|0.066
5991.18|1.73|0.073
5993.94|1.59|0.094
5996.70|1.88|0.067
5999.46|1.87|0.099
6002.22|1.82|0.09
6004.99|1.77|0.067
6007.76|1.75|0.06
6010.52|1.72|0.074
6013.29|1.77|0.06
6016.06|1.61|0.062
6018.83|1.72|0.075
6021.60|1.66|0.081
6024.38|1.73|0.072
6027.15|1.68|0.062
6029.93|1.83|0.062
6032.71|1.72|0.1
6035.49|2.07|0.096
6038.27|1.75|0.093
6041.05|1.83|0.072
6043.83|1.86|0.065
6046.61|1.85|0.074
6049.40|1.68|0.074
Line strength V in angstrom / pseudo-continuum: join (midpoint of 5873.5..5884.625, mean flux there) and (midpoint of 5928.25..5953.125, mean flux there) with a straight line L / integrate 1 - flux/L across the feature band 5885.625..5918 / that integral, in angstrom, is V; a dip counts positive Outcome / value 2.7 angstrom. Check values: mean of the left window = 1.79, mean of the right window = 1.77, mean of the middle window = 1.63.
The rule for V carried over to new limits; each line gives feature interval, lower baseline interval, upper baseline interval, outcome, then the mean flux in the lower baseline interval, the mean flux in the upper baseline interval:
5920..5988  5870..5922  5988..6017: -1.9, 1.68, 1.74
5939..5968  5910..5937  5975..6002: 0.4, 1.77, 1.75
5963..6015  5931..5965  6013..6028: -1.1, 1.75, 1.69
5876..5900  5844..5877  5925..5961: 2.1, 1.75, 1.78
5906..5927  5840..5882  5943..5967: -0.2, 1.76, 1.73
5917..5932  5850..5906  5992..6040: -0.7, 1.69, 1.76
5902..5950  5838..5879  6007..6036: -0.7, 1.76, 1.74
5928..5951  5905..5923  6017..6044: -0.3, 1.75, 1.78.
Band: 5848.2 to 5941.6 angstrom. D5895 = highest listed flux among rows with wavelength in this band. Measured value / 2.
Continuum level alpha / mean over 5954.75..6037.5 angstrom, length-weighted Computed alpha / 1.75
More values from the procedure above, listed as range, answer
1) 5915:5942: 1.78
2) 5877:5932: 1.7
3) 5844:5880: 1.75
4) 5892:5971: 1.73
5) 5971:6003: 1.76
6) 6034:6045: 1.88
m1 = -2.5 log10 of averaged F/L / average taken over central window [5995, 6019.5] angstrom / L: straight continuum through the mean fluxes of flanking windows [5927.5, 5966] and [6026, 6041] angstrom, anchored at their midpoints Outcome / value 0.02 mag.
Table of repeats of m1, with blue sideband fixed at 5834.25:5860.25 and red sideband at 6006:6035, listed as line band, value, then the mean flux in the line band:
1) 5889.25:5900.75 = 0.17 mag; 1.49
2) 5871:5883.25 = -0.04 mag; 1.8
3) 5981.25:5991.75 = 0.01 mag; 1.72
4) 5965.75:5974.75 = -0.02 mag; 1.76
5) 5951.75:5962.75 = 0.01 mag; 1.72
